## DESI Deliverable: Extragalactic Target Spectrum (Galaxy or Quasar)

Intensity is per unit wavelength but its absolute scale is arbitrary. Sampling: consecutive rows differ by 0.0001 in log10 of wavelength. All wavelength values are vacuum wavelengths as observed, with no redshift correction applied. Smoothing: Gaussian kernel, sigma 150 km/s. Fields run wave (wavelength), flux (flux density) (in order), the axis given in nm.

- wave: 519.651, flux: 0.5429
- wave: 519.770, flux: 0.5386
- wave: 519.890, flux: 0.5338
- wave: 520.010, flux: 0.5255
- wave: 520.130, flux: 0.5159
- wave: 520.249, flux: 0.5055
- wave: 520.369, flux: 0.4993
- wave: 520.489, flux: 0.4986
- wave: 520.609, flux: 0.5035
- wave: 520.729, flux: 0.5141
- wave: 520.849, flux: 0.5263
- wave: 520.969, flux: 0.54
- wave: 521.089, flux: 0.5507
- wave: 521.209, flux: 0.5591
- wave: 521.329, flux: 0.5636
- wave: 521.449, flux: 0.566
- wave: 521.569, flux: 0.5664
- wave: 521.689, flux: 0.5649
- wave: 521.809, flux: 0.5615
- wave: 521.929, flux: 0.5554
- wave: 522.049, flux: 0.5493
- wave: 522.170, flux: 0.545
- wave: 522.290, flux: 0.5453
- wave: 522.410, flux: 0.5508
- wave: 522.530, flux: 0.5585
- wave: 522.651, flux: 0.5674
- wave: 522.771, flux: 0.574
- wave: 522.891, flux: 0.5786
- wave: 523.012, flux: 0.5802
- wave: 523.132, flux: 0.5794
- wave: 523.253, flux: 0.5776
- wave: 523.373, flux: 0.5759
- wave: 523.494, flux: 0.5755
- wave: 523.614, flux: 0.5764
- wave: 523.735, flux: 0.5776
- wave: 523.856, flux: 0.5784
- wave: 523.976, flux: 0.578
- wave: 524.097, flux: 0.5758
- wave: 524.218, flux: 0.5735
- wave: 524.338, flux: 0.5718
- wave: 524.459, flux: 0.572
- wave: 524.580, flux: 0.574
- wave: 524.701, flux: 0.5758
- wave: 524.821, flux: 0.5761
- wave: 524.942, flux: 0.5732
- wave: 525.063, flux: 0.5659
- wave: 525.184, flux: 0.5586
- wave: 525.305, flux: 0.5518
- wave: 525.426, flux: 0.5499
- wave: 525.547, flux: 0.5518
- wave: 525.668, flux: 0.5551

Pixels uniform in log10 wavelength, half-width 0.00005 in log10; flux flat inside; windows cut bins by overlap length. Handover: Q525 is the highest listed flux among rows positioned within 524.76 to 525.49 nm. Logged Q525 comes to 0.5761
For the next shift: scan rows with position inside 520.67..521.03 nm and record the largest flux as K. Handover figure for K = 0.54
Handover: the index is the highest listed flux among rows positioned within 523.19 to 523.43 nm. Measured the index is 0.5776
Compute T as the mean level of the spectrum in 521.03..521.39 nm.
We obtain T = 0.558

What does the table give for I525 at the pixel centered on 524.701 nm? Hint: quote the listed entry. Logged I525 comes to 0.5758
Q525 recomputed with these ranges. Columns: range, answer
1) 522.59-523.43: 0.5802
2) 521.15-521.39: 0.5636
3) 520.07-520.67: 0.5159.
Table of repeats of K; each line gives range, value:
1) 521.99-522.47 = 0.5508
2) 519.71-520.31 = 0.5386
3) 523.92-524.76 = 0.578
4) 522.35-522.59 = 0.5585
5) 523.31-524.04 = 0.5784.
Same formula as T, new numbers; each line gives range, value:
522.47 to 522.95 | 0.57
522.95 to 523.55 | 0.577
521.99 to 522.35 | 0.546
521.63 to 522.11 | 0.557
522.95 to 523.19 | 0.579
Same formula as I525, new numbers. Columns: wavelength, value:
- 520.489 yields 0.4986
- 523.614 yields 0.5764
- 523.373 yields 0.5759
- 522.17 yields 0.545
